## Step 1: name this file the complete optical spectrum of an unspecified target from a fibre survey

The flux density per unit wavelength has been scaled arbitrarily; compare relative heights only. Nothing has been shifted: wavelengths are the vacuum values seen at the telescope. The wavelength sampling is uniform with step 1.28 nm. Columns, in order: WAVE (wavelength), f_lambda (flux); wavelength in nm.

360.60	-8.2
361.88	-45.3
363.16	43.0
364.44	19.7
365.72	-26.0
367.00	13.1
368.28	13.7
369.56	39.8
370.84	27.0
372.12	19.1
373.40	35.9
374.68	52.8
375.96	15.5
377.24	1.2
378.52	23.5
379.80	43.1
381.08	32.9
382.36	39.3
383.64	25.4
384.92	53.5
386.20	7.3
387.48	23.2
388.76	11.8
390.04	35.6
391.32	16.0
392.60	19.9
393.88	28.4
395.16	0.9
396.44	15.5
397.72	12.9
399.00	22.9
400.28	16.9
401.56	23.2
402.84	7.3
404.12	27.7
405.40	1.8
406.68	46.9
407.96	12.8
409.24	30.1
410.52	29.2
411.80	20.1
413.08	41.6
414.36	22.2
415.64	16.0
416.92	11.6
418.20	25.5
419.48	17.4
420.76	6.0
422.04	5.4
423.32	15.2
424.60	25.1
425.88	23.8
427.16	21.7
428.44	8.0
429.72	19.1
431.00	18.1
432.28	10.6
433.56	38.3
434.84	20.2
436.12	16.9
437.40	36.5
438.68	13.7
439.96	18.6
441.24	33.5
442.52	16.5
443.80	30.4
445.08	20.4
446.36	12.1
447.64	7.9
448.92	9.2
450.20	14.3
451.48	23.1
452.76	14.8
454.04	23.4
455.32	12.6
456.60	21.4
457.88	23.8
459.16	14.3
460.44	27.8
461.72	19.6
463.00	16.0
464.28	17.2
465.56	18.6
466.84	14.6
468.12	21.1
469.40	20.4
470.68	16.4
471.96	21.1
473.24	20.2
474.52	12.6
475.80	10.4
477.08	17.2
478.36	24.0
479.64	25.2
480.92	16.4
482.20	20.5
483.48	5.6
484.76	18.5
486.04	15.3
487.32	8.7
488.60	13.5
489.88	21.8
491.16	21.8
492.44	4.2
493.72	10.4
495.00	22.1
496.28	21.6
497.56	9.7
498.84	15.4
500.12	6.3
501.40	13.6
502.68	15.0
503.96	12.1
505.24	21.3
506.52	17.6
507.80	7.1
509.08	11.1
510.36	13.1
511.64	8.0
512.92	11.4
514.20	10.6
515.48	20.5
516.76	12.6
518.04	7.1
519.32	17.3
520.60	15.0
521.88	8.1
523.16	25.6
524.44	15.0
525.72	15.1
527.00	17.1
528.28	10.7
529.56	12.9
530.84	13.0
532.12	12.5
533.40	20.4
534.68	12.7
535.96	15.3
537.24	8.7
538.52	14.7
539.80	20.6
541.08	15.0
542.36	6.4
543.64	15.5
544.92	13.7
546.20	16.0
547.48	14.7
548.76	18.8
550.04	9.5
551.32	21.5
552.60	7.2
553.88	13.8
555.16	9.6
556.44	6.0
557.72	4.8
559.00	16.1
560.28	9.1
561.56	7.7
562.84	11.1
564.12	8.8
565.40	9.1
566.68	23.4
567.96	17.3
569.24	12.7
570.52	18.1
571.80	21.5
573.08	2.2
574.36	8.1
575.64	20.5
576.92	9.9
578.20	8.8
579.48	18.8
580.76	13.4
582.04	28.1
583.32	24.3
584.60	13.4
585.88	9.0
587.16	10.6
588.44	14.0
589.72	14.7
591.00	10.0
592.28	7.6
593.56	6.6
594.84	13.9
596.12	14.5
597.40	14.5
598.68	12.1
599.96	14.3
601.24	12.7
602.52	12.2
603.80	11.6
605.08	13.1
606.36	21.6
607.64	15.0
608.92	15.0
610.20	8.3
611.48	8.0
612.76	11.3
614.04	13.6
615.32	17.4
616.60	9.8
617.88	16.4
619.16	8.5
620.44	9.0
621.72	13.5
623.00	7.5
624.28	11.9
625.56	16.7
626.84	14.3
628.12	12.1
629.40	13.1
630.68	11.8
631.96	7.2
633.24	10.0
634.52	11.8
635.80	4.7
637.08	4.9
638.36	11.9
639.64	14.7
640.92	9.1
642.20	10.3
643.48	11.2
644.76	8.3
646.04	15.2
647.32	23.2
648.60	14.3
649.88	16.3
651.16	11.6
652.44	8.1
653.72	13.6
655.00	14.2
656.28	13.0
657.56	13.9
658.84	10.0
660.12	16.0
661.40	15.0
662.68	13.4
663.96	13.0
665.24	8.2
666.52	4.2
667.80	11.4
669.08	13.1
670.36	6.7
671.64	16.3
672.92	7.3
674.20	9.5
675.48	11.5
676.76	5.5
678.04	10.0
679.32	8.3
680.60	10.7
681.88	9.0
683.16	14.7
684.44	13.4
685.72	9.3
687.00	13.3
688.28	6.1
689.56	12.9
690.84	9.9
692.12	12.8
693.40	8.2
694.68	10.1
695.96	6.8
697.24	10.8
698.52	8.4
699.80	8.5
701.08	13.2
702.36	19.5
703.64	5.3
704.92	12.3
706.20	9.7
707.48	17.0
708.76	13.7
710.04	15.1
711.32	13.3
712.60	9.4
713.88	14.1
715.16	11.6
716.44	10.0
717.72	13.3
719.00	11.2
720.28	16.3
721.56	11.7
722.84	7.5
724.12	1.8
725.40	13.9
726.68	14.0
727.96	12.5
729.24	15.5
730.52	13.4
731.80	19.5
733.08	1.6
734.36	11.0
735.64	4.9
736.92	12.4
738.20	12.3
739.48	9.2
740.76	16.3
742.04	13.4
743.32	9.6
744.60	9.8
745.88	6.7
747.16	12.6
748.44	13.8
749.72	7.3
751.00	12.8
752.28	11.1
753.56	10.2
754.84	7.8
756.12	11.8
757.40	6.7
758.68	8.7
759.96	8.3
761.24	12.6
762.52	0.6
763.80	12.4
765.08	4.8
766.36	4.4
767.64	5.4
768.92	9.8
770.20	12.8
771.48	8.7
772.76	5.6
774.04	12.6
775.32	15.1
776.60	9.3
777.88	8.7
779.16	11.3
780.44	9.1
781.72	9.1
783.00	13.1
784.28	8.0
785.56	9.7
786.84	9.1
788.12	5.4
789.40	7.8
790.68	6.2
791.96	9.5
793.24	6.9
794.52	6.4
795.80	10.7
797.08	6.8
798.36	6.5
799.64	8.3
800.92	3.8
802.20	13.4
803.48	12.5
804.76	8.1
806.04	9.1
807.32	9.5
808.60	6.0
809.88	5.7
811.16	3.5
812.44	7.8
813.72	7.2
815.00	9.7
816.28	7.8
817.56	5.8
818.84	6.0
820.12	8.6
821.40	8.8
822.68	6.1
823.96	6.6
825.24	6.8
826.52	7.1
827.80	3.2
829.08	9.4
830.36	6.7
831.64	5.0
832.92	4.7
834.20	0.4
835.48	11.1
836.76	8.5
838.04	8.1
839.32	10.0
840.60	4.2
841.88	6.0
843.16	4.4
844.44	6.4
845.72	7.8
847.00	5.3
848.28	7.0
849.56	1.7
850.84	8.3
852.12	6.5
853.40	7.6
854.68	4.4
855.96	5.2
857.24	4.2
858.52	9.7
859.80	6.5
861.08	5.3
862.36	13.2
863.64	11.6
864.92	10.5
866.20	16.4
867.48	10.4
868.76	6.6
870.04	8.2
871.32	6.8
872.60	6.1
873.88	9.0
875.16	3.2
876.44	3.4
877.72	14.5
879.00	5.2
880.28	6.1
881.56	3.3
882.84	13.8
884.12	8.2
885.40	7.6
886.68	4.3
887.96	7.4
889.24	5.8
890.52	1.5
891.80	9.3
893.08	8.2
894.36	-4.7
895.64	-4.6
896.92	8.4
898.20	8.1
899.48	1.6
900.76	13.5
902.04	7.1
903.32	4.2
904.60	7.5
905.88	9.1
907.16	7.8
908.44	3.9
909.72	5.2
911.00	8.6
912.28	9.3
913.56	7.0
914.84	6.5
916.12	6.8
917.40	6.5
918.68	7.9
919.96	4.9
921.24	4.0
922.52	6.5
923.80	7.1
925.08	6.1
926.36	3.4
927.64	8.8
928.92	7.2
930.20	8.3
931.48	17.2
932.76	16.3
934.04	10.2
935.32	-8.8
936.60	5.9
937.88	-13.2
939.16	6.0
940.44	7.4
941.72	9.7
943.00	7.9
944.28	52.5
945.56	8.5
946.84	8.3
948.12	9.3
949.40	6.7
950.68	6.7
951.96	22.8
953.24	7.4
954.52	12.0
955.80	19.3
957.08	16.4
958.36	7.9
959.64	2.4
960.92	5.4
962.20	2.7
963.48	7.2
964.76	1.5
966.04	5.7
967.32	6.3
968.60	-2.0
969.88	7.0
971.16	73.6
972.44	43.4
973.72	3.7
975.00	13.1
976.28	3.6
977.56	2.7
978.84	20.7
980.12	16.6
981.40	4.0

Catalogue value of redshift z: 1.605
